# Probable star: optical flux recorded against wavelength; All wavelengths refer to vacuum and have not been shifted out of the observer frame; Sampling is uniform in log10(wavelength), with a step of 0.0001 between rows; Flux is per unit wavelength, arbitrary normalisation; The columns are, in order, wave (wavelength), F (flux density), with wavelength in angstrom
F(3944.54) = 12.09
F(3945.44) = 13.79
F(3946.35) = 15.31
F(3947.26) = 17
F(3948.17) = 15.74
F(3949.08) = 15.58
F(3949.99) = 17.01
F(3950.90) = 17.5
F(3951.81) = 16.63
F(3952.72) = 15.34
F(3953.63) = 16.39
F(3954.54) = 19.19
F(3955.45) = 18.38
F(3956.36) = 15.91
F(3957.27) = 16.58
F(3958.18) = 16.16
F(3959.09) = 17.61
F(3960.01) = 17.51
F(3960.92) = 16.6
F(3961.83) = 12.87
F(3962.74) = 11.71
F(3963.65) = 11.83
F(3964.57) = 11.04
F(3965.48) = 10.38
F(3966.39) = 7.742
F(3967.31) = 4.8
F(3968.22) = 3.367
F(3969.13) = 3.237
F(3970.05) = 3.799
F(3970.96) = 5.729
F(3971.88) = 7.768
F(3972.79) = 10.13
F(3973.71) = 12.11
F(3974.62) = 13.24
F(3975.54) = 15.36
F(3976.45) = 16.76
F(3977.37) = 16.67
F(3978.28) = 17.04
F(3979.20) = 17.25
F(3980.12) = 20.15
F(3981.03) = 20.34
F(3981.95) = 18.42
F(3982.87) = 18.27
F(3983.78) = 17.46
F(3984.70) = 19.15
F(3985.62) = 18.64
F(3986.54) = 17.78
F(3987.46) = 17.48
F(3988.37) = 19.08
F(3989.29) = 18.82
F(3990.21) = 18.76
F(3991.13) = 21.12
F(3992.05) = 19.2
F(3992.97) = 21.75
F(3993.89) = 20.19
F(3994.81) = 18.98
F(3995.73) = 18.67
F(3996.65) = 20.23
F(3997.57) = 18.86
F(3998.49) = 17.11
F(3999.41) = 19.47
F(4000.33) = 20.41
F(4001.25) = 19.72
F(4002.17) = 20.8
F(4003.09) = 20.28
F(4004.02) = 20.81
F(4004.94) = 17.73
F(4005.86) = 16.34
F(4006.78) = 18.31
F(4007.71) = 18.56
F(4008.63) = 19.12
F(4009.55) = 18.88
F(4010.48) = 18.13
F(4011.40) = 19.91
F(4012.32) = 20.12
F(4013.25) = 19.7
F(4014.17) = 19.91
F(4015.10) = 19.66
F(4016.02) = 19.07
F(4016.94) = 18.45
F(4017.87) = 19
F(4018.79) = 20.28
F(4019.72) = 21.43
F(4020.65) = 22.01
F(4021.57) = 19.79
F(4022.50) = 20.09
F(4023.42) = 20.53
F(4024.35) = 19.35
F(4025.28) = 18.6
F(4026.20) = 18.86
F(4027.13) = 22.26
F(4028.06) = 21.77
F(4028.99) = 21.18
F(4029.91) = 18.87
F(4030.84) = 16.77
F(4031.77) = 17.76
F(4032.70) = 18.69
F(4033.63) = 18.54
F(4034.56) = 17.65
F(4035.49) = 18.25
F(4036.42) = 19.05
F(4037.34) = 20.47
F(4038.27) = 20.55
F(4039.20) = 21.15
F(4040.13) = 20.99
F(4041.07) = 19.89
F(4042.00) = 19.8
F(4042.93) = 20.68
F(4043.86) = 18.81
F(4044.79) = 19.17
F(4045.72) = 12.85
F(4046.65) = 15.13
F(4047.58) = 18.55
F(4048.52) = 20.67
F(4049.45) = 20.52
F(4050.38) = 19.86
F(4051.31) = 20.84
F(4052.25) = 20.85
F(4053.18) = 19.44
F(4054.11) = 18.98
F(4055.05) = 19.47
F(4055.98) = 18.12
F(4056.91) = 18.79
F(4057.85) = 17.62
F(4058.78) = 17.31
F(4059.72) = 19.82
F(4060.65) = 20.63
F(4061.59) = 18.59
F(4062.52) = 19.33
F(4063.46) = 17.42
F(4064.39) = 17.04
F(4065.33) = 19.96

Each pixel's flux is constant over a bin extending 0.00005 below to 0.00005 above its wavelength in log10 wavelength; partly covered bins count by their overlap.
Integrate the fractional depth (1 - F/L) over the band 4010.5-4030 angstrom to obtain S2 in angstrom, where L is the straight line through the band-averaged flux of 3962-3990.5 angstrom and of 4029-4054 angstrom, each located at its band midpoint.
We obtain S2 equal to -3.0 angstrom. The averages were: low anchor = 13.7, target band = 20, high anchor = 19.1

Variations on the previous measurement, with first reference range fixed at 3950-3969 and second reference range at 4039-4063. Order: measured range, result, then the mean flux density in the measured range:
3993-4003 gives -2.22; 19.6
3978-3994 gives -3.77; 18.9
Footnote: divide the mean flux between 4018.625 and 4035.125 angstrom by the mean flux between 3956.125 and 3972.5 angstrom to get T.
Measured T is 1.83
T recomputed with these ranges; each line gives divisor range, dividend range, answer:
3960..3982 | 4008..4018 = 1.60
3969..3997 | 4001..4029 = 1.20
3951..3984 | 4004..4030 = 1.43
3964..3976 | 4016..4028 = 2.39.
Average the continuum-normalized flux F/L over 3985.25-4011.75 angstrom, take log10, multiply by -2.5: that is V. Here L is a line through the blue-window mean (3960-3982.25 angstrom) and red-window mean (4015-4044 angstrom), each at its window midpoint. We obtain -0.222 mag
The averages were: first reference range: 12.1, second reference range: 19.7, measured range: 19.1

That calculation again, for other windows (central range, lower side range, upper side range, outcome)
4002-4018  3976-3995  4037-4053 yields -0.006 mag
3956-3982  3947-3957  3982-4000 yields 0.361 mag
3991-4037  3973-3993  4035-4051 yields -0.053 mag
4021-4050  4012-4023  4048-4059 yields 0.023 mag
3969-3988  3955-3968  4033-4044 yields 0.001 mag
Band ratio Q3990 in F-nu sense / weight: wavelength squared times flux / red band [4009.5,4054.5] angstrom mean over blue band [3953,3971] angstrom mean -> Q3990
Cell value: 1.65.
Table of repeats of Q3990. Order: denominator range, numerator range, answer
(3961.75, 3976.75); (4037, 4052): 2.15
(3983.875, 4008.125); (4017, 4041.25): 1.05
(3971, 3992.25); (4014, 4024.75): 1.21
